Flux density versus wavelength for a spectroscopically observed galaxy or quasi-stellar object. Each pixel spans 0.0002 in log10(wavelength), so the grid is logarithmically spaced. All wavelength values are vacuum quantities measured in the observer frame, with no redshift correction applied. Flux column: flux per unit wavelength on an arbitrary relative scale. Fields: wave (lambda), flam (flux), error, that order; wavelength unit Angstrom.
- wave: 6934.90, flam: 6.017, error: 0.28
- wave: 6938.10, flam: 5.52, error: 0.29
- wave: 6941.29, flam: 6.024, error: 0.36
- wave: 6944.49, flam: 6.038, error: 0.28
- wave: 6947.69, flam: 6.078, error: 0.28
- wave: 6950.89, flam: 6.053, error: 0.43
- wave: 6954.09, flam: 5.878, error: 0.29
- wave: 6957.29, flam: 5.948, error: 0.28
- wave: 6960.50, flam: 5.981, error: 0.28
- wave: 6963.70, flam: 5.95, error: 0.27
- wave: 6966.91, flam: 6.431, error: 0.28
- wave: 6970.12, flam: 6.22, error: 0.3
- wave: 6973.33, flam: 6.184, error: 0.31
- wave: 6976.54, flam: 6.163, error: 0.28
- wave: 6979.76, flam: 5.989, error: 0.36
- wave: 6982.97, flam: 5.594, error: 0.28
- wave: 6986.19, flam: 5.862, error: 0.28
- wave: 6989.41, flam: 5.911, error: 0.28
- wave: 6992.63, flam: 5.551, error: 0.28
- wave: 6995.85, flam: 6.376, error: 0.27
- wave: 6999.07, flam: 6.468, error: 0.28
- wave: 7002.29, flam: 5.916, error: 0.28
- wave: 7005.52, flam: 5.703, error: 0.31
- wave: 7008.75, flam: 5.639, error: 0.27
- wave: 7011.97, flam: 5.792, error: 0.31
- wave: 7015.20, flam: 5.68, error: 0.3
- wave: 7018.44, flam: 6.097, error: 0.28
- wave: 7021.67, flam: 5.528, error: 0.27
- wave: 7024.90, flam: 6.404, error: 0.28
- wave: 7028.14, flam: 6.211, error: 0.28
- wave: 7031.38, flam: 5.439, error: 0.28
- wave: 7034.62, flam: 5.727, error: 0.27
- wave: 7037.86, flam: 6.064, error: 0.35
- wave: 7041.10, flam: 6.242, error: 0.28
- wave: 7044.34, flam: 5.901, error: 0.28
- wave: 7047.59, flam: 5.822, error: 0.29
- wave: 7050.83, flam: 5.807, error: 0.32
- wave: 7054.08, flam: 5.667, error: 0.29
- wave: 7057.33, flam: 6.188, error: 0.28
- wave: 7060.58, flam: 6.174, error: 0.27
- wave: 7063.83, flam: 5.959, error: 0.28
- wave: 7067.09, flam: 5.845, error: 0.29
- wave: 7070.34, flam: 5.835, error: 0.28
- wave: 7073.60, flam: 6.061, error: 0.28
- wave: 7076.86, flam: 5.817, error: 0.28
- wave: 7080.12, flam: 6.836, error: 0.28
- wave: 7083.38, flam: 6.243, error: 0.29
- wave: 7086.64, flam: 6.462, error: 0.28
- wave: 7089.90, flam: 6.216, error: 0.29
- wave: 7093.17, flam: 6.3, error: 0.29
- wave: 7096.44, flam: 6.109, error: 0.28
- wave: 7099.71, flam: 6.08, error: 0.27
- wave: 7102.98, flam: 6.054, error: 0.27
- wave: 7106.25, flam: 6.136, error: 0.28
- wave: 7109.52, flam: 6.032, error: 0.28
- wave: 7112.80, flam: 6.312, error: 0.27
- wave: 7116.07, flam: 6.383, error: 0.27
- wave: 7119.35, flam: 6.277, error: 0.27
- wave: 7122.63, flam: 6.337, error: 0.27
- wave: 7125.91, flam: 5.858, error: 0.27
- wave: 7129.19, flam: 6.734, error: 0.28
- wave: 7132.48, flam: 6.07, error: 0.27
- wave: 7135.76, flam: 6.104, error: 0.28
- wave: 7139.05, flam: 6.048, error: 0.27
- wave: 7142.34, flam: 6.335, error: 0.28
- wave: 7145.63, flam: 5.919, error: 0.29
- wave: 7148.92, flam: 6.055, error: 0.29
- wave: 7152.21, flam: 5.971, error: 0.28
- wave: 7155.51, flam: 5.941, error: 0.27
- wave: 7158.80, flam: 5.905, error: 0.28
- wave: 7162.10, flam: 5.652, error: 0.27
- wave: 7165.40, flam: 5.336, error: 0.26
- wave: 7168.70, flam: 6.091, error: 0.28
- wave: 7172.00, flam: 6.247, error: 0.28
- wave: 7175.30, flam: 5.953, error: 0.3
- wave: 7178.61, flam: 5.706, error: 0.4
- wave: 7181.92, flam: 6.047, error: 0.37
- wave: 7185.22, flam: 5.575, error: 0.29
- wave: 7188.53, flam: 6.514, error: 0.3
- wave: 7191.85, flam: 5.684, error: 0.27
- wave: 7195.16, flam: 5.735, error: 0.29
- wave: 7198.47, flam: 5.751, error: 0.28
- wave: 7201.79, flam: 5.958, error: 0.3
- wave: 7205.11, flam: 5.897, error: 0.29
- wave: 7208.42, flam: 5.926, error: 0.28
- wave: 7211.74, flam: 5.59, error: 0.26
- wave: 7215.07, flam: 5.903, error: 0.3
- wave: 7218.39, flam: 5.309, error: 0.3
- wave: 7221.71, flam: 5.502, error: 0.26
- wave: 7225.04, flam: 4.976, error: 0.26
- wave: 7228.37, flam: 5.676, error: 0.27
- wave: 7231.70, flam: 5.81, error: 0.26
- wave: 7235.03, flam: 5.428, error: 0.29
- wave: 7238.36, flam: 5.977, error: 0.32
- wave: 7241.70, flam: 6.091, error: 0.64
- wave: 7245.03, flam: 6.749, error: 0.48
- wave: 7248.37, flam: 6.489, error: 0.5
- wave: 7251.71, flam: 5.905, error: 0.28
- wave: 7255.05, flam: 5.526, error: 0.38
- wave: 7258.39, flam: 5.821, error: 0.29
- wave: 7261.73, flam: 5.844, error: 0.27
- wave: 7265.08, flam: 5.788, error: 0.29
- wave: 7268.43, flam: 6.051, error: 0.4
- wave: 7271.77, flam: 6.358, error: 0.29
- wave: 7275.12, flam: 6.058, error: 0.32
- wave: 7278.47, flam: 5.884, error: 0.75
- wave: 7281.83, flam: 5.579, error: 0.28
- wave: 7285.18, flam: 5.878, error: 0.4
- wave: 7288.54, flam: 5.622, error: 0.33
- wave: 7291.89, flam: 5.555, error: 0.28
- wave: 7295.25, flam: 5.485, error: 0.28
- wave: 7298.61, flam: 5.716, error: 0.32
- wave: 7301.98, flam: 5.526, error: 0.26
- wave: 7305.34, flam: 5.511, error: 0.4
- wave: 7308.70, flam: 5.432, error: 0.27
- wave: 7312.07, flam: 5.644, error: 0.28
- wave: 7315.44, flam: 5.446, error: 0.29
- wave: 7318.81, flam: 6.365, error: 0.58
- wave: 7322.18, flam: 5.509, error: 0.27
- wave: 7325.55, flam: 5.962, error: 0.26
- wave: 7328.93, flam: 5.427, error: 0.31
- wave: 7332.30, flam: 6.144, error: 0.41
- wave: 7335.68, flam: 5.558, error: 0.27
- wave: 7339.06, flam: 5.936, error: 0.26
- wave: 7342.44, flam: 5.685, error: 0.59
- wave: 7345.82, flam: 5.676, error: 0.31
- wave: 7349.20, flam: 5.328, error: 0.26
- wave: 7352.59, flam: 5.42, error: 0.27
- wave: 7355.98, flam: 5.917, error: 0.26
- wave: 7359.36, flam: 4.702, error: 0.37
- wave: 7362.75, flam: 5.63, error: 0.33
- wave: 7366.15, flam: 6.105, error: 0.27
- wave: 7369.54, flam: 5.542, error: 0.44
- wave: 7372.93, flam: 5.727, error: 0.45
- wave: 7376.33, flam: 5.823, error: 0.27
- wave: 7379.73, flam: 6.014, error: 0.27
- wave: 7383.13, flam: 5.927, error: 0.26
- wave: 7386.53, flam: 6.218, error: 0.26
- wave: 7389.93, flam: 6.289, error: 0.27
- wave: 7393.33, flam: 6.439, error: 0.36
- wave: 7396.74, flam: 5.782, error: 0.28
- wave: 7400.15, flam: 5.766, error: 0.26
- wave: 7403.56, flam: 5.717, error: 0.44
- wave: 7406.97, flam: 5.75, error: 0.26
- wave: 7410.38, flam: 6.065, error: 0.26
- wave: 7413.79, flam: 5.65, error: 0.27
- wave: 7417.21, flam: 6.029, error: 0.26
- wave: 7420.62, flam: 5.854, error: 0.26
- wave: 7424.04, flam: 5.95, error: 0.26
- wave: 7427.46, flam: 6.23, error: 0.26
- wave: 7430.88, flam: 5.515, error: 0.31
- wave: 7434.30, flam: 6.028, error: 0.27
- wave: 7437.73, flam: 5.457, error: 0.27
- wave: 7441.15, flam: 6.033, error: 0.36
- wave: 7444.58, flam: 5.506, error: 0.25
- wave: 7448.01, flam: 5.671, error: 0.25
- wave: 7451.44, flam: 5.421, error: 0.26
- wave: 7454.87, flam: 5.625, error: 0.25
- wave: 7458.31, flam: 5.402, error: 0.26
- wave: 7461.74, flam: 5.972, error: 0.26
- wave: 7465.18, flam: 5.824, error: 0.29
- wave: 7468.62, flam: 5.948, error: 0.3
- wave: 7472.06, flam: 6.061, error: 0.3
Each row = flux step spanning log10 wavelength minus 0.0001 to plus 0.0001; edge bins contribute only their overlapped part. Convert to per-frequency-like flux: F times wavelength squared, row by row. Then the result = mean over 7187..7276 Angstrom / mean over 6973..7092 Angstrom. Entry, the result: 1.04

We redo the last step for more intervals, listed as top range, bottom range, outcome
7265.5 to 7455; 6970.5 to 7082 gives 1.06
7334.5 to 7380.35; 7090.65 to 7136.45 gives 0.97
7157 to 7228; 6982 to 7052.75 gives 1.03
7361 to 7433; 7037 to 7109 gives 1.06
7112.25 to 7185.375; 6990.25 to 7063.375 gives 1.05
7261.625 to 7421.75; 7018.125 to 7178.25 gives 1.02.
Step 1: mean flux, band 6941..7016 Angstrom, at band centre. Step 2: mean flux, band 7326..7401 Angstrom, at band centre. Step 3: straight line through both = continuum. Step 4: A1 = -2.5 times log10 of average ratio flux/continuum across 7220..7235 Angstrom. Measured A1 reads 0.07 mag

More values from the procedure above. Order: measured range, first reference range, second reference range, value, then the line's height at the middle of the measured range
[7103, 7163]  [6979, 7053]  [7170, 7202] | -0.04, 5.91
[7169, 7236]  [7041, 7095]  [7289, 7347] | 0.02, 5.86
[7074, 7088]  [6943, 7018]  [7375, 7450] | -0.06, 5.96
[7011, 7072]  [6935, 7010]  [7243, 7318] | 0.01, 5.94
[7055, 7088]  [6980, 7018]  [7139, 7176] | -0.04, 5.91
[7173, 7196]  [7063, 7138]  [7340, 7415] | 0.03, 6.06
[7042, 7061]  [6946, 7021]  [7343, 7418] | 0.00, 5.94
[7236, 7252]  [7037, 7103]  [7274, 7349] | -0.08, 5.81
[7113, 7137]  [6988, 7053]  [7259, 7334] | -0.07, 5.86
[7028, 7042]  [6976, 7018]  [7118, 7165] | 0.01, 5.94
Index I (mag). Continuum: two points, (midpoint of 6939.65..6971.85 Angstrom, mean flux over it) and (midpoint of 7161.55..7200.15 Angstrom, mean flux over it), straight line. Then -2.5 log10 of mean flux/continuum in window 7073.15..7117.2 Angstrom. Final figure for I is -0.050 mag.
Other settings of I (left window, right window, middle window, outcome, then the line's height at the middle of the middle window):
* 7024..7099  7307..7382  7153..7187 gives 0.011 mag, 5.91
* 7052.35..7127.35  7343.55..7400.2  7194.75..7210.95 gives 0.027 mag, 6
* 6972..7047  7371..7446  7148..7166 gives 0.017 mag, 5.92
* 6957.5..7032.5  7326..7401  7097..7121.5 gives -0.050 mag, 5.91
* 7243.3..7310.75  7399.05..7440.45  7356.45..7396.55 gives -0.003 mag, 5.84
